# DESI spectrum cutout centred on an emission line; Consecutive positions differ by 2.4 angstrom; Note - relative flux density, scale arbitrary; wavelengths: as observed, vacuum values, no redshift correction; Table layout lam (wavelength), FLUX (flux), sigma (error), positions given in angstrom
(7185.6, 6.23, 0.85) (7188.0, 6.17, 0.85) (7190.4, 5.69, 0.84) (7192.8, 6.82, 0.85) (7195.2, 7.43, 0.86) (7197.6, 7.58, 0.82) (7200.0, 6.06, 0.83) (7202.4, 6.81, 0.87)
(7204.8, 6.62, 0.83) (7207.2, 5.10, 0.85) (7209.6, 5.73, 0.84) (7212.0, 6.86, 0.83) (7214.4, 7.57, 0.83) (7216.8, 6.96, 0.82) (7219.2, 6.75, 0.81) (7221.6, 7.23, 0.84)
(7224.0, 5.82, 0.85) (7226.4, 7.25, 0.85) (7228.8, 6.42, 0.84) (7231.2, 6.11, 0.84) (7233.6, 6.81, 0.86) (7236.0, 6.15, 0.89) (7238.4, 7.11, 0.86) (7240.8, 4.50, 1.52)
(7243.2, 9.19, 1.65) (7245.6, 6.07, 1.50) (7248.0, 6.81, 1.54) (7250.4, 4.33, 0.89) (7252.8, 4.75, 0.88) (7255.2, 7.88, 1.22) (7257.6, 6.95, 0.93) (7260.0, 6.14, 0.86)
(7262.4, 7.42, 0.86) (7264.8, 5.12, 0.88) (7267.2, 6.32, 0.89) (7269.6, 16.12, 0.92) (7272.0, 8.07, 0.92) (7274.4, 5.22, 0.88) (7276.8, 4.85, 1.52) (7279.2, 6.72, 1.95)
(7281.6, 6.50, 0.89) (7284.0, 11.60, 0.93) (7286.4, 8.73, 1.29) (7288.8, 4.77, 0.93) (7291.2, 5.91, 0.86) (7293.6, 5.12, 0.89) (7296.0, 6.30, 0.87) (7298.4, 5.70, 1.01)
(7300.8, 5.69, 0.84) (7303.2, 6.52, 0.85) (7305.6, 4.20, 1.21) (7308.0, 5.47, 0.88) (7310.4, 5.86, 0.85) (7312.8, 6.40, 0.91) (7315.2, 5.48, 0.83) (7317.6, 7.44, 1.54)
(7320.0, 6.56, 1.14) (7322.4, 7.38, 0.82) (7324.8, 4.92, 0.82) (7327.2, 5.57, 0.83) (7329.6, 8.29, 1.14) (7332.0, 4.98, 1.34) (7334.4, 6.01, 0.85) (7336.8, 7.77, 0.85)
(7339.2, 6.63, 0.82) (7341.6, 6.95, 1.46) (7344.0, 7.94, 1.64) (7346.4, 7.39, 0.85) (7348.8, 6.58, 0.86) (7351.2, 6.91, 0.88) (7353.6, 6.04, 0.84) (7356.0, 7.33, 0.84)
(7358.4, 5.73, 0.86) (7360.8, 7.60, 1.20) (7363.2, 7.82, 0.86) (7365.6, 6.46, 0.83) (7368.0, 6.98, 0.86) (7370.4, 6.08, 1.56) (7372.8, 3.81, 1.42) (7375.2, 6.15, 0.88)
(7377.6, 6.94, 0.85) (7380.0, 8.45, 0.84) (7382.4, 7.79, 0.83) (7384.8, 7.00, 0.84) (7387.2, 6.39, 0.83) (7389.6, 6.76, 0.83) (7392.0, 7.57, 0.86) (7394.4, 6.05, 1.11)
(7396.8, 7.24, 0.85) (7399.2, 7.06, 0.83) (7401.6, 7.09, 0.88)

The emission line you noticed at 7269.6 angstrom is [S II]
